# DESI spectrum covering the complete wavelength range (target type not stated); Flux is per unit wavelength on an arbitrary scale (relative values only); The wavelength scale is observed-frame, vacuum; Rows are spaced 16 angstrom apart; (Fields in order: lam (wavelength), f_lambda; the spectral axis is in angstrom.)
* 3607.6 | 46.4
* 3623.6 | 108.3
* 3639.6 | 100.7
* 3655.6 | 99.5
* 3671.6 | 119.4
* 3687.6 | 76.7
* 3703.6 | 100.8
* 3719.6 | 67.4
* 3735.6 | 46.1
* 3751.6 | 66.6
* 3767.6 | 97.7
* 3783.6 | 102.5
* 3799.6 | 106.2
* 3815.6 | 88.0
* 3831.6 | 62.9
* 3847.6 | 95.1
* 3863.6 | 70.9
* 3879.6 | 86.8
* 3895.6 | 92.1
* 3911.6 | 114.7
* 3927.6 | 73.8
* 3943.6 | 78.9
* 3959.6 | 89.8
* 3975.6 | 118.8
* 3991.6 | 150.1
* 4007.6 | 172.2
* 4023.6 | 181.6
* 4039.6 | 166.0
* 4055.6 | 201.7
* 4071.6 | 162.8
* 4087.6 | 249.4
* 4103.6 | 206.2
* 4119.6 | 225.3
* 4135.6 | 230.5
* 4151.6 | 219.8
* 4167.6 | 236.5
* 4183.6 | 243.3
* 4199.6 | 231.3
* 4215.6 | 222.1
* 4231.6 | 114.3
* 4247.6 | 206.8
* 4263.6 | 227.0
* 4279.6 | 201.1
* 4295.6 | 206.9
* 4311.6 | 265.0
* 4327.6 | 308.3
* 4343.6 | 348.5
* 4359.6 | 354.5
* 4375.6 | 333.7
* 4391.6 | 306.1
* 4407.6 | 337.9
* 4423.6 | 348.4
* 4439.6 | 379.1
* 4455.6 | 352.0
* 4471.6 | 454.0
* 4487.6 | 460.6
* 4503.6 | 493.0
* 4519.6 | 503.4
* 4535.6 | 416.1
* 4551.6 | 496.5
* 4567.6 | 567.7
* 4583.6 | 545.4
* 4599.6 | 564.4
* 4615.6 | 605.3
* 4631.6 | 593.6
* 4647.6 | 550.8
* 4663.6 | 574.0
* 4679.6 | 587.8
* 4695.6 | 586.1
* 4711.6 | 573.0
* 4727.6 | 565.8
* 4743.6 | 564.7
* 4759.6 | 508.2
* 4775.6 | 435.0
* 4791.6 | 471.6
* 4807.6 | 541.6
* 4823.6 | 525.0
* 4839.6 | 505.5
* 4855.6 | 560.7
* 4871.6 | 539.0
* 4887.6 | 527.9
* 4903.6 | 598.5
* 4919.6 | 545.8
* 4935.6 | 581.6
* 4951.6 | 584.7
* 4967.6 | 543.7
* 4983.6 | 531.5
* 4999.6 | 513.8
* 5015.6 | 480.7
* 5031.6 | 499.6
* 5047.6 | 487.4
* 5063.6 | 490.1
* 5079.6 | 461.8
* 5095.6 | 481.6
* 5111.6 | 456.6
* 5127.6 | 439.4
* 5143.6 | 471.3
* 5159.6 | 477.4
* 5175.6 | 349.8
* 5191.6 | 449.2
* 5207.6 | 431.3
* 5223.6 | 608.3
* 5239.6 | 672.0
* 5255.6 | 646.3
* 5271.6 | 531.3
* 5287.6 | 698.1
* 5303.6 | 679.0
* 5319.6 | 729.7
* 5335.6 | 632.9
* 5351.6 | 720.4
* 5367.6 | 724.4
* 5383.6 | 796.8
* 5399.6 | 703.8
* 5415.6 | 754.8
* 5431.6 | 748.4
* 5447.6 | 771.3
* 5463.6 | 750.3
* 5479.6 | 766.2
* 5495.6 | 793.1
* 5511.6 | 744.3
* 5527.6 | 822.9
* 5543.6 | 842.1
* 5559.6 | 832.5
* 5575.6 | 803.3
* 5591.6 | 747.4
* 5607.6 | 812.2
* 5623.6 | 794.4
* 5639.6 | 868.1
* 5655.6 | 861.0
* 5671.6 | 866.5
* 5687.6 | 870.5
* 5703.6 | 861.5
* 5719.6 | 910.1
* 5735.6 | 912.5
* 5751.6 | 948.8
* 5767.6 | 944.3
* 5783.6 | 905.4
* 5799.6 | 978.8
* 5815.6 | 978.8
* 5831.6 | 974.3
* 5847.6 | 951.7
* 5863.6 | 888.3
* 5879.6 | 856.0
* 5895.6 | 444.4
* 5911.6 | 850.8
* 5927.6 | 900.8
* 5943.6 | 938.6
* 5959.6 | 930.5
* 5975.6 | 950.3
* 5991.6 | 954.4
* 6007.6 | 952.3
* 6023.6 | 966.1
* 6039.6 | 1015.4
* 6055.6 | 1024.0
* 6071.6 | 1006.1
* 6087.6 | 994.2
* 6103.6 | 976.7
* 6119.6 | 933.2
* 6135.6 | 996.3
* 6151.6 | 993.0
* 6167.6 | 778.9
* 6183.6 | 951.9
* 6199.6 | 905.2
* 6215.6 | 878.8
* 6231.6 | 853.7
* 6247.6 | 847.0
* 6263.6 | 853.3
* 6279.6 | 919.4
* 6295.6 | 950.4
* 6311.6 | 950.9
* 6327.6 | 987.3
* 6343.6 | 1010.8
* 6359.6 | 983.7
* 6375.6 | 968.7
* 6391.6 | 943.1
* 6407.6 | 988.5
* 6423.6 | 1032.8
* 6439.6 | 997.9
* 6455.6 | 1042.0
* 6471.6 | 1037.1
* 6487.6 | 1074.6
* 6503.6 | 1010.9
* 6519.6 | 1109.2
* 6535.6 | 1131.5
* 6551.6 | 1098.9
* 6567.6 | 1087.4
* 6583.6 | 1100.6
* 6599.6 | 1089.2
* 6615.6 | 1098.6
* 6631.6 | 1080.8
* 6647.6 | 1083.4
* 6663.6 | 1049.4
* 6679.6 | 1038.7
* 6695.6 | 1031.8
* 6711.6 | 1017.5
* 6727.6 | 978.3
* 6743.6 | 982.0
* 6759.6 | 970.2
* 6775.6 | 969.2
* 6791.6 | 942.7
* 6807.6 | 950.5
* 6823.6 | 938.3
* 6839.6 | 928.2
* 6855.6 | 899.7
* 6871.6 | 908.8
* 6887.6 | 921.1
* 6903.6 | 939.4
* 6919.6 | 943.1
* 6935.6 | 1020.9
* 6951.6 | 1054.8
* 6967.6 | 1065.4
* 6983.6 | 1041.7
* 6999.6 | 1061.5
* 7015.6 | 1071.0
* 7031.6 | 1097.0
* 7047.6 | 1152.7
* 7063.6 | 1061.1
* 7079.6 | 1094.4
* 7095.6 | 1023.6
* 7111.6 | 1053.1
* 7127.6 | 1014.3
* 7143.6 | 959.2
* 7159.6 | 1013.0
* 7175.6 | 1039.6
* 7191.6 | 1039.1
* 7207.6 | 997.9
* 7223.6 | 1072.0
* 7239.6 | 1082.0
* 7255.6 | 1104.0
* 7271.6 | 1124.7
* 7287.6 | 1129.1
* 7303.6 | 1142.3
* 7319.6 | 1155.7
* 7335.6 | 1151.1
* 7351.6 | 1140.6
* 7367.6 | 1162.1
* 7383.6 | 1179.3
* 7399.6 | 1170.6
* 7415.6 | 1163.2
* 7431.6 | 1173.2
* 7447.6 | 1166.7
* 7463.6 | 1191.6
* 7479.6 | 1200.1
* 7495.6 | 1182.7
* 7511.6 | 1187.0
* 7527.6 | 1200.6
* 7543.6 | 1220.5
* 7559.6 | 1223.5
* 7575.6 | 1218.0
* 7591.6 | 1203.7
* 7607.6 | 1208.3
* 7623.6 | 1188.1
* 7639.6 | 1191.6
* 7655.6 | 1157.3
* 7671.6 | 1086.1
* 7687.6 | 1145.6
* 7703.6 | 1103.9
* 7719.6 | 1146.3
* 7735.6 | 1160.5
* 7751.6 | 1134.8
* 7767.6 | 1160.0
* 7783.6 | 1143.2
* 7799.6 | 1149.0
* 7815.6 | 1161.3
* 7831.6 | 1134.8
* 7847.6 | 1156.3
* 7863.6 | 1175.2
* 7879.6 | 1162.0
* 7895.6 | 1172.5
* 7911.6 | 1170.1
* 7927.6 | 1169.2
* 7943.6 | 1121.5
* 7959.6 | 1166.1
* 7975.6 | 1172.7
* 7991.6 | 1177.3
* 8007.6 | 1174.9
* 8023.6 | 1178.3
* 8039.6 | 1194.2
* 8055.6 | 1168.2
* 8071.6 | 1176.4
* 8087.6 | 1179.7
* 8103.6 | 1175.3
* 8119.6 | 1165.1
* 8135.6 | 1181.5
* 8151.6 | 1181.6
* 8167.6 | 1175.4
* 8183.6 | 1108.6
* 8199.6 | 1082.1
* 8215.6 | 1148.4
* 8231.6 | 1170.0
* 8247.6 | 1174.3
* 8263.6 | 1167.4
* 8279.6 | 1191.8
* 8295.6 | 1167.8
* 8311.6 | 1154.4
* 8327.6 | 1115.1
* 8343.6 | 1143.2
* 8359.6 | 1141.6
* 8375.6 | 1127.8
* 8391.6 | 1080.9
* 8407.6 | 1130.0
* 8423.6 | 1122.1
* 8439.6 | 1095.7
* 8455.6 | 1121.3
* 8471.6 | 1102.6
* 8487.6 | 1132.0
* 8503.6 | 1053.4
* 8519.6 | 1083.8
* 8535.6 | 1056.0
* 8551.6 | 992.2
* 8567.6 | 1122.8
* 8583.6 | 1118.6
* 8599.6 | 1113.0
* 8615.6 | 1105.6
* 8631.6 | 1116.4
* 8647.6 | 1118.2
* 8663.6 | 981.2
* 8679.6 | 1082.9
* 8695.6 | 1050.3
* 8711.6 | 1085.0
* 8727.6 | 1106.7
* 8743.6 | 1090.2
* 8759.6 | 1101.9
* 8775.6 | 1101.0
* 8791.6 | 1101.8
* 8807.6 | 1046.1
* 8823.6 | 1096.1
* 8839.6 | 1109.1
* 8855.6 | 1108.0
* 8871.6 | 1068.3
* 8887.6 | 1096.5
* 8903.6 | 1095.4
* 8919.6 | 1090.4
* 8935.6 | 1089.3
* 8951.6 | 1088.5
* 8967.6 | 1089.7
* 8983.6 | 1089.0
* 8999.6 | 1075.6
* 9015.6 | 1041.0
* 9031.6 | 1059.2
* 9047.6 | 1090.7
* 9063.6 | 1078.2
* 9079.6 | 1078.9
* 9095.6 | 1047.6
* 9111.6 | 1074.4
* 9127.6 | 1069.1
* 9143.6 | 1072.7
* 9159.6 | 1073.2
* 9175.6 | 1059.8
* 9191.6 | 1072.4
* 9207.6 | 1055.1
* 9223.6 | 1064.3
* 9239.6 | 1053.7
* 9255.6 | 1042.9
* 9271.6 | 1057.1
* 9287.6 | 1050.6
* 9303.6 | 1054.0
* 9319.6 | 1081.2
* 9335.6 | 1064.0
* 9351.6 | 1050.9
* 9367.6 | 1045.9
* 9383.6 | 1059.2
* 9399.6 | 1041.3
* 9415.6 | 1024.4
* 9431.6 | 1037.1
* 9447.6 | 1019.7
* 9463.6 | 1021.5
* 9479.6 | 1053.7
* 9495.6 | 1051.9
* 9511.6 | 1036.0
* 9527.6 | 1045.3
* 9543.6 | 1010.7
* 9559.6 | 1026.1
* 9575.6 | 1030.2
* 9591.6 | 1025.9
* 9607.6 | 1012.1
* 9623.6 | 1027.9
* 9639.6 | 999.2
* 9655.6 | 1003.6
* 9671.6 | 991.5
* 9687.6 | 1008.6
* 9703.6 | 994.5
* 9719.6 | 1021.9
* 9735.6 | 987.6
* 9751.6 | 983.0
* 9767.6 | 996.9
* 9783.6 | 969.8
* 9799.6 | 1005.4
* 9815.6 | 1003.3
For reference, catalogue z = 0.00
